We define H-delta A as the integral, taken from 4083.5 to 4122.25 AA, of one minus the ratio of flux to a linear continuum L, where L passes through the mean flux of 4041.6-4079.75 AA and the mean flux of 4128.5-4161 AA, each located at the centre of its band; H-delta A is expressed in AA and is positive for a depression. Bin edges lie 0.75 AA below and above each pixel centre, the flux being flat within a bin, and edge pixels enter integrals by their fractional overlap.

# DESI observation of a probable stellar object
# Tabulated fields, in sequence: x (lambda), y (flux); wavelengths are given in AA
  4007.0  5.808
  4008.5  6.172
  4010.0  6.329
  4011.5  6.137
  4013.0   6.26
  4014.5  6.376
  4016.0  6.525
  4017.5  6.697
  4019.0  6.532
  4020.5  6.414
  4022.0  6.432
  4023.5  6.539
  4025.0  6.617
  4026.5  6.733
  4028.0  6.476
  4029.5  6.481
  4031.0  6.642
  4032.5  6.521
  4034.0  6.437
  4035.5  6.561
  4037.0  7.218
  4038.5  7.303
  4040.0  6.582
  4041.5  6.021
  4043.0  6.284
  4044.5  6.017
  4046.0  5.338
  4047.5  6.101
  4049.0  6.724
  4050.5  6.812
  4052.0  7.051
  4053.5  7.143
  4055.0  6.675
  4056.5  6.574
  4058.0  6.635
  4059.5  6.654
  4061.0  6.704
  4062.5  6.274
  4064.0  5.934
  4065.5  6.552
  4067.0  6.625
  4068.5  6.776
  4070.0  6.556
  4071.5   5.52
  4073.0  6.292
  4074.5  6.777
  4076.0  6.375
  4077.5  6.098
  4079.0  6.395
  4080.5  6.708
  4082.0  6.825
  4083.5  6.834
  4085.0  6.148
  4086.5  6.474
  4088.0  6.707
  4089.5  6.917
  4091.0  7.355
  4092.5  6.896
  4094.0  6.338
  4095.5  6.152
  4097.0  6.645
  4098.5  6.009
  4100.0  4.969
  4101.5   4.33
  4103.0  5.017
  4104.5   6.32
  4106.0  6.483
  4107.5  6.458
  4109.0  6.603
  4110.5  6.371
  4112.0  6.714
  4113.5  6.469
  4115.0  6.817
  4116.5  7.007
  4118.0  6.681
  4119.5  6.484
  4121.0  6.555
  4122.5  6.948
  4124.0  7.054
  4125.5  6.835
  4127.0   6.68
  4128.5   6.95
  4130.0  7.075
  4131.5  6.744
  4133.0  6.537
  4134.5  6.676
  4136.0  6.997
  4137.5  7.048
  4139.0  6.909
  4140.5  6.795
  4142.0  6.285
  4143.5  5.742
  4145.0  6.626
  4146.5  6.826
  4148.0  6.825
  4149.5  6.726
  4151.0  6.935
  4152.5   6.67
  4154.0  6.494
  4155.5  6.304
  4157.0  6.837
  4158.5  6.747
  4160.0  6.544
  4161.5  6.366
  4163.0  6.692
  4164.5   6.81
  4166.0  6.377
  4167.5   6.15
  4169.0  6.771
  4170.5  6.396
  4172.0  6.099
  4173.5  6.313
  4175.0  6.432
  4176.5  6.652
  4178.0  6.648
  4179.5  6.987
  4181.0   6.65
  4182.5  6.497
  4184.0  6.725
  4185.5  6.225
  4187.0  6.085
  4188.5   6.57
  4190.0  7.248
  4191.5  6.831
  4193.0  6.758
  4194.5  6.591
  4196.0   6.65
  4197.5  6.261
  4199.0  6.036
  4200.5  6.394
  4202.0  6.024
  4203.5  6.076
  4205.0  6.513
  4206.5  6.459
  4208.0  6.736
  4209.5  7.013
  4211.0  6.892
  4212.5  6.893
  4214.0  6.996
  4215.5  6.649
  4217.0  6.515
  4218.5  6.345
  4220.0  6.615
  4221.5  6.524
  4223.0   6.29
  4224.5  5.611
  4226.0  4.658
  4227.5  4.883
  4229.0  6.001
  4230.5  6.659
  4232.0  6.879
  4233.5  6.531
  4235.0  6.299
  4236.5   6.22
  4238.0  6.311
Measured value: 1.09 AA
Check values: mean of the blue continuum 6.43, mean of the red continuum 6.69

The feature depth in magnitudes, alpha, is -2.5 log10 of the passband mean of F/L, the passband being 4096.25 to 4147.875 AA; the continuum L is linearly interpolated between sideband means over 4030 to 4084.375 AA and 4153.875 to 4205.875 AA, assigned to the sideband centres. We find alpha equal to 0.00 mag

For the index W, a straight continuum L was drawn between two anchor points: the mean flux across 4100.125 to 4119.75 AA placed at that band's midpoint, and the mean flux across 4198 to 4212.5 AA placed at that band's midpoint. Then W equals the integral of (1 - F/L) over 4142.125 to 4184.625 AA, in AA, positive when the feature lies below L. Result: -1.2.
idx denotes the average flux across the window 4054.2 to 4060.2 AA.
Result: 6.64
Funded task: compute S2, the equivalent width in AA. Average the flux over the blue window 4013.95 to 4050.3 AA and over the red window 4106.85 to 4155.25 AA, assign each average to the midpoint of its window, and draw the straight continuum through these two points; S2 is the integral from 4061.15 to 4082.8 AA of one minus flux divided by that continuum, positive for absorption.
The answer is 0.5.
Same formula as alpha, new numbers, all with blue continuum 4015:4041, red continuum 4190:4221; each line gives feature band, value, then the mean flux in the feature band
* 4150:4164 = -0.006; 6.63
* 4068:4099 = 0.015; 6.52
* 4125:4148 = -0.020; 6.72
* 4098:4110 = 0.144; 5.78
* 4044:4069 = 0.018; 6.51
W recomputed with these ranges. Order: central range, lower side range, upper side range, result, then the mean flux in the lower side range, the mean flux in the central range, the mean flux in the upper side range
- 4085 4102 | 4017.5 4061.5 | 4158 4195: 0.7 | 6.56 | 6.28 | 6.57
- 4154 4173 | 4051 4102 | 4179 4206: 0.0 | 6.45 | 6.5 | 6.5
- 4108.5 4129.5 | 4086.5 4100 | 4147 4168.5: -0.6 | 6.53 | 6.73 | 6.61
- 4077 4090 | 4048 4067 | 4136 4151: 0.2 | 6.64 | 6.57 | 6.67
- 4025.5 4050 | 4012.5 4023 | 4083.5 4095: 0.2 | 6.47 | 6.47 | 6.69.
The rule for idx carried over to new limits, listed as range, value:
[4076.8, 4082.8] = 6.51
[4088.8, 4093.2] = 7.06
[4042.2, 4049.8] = 6.1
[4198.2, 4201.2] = 6.21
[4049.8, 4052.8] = 6.94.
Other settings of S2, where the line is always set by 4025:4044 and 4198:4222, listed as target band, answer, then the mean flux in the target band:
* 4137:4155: -0.2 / 6.65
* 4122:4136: -0.6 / 6.84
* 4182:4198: -0.1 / 6.59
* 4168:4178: 0.2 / 6.45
